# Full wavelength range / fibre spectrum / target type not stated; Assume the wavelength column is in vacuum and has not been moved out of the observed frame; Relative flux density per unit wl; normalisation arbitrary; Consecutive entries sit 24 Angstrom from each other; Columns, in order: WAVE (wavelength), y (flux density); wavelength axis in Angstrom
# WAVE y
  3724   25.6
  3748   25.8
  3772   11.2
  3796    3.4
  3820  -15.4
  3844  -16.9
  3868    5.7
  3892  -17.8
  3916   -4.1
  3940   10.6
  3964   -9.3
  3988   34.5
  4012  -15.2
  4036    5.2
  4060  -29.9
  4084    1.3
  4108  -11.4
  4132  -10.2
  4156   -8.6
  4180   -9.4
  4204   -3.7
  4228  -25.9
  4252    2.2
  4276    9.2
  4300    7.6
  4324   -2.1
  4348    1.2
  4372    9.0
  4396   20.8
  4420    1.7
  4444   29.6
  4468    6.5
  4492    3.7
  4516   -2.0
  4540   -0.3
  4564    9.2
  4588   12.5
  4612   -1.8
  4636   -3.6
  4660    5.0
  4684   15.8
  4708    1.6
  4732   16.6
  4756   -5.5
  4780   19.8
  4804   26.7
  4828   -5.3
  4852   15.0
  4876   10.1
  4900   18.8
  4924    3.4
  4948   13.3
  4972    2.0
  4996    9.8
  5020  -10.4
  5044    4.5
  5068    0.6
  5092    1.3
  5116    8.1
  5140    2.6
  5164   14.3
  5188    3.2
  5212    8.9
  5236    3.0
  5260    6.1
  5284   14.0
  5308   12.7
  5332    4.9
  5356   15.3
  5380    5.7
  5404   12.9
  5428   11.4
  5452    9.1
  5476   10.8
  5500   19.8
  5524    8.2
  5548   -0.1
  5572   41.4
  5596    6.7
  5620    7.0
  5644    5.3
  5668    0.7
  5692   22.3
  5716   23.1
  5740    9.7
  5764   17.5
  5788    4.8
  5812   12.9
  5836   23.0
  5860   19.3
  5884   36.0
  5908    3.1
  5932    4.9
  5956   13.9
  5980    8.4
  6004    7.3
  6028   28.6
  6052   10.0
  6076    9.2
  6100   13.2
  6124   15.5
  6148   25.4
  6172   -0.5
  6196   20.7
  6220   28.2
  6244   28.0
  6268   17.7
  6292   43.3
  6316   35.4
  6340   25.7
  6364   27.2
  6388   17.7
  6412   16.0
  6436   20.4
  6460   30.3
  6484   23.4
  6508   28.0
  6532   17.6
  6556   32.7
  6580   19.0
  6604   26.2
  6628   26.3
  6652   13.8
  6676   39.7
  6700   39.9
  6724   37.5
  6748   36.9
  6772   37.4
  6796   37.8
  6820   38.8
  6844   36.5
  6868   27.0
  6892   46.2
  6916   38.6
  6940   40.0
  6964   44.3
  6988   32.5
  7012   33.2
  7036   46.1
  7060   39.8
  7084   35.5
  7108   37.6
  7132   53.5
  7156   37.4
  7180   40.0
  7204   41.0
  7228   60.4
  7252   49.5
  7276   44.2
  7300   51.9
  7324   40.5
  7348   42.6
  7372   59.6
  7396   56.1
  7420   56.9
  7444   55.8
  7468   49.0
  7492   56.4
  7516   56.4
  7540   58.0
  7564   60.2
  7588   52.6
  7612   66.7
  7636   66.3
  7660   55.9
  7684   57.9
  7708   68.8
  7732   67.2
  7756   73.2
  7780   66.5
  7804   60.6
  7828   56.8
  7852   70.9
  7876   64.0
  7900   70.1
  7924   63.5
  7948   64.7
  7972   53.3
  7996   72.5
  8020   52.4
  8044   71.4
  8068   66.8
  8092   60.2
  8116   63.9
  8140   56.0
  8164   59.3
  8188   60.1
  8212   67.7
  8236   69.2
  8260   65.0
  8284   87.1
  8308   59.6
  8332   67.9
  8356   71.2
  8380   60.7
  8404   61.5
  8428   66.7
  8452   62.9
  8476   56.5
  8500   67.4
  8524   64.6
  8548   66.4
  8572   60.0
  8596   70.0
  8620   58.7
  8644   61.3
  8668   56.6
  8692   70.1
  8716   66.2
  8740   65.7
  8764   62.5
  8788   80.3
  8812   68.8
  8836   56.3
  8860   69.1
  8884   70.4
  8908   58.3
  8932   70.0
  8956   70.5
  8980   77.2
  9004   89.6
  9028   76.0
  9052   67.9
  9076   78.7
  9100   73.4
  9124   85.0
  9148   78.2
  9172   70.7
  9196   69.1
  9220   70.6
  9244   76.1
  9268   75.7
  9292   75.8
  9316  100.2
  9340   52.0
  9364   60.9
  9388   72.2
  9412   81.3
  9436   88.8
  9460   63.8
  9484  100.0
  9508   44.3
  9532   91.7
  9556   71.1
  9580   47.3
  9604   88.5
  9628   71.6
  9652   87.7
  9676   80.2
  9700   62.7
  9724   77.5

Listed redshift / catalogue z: 0.67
